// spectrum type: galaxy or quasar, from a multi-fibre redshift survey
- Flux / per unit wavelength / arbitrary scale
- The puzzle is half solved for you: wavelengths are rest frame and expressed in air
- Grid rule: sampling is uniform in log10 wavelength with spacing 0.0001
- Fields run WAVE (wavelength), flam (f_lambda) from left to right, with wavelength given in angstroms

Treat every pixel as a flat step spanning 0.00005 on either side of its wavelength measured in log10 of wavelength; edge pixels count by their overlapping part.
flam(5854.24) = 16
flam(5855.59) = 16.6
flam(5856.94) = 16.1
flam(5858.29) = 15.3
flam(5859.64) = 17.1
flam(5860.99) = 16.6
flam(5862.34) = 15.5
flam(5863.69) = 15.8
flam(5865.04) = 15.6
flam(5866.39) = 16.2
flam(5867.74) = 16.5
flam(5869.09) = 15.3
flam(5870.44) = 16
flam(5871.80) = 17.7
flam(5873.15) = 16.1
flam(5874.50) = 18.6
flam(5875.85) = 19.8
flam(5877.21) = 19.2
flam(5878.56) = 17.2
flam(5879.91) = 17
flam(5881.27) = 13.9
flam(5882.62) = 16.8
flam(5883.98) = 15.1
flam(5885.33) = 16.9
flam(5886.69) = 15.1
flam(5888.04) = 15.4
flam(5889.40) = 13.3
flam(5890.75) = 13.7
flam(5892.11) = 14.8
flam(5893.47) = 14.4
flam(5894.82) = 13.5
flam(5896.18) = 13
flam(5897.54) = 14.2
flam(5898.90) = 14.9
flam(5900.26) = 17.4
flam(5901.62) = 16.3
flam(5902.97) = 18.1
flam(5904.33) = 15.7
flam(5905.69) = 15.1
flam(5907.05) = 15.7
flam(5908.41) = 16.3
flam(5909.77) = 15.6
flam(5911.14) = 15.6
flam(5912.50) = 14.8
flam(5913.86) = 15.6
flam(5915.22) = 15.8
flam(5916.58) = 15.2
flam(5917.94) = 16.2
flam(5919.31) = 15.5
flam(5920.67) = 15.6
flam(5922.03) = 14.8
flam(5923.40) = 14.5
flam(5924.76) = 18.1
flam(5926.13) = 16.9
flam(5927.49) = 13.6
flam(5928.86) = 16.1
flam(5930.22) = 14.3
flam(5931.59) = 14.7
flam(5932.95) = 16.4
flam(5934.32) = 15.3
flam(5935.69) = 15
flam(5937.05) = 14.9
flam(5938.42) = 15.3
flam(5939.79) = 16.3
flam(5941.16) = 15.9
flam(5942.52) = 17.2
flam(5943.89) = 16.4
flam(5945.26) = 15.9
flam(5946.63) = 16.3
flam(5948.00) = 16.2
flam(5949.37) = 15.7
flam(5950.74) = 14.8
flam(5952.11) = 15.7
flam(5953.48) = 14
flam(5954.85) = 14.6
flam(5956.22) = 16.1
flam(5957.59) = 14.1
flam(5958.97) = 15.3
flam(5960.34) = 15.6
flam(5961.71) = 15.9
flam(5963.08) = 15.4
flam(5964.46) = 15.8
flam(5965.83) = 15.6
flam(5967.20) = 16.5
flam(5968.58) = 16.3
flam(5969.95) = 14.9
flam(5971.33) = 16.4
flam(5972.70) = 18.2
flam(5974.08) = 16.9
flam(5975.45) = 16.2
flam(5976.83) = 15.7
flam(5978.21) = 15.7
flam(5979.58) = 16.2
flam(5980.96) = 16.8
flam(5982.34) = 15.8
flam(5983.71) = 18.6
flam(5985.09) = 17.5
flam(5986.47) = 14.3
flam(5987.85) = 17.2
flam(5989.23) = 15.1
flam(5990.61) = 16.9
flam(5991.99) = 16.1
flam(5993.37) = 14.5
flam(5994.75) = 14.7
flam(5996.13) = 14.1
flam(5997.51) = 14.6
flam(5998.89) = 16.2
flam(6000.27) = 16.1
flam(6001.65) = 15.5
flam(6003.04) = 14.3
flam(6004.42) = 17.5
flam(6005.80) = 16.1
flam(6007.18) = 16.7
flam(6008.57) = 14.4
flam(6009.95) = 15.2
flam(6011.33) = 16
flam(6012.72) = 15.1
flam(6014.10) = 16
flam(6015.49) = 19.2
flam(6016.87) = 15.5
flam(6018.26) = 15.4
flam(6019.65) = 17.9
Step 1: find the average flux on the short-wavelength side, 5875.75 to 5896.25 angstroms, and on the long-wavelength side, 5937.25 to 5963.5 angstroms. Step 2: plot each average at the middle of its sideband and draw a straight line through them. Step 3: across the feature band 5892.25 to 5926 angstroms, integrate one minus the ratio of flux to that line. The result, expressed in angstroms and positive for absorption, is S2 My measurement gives 0.10 angstroms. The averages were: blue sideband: 15.5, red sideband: 15.6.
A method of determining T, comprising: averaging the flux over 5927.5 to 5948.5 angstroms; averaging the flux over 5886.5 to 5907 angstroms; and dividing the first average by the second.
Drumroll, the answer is 1.0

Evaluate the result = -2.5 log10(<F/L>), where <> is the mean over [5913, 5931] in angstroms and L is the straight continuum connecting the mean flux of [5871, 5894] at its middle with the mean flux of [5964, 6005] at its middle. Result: 0.039 mag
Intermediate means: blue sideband 16.2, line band 15.5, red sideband 16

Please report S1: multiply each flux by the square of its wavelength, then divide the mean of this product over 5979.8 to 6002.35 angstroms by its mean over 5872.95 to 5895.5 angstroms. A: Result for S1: 1.0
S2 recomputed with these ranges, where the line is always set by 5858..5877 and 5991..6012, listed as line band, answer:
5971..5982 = -0.55 angstroms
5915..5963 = 1.48 angstroms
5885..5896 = 1.32 angstroms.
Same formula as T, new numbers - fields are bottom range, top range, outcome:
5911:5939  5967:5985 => 1.07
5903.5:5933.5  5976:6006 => 1.02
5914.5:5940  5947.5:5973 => 1.01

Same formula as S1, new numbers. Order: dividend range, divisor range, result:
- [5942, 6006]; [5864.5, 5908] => 1.03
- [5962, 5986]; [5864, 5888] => 1.02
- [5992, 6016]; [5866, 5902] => 1.03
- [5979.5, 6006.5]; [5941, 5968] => 1.03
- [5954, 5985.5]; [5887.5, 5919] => 1.08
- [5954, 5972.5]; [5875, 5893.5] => 1.01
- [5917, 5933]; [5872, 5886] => 0.92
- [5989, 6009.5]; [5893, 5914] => 1.04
